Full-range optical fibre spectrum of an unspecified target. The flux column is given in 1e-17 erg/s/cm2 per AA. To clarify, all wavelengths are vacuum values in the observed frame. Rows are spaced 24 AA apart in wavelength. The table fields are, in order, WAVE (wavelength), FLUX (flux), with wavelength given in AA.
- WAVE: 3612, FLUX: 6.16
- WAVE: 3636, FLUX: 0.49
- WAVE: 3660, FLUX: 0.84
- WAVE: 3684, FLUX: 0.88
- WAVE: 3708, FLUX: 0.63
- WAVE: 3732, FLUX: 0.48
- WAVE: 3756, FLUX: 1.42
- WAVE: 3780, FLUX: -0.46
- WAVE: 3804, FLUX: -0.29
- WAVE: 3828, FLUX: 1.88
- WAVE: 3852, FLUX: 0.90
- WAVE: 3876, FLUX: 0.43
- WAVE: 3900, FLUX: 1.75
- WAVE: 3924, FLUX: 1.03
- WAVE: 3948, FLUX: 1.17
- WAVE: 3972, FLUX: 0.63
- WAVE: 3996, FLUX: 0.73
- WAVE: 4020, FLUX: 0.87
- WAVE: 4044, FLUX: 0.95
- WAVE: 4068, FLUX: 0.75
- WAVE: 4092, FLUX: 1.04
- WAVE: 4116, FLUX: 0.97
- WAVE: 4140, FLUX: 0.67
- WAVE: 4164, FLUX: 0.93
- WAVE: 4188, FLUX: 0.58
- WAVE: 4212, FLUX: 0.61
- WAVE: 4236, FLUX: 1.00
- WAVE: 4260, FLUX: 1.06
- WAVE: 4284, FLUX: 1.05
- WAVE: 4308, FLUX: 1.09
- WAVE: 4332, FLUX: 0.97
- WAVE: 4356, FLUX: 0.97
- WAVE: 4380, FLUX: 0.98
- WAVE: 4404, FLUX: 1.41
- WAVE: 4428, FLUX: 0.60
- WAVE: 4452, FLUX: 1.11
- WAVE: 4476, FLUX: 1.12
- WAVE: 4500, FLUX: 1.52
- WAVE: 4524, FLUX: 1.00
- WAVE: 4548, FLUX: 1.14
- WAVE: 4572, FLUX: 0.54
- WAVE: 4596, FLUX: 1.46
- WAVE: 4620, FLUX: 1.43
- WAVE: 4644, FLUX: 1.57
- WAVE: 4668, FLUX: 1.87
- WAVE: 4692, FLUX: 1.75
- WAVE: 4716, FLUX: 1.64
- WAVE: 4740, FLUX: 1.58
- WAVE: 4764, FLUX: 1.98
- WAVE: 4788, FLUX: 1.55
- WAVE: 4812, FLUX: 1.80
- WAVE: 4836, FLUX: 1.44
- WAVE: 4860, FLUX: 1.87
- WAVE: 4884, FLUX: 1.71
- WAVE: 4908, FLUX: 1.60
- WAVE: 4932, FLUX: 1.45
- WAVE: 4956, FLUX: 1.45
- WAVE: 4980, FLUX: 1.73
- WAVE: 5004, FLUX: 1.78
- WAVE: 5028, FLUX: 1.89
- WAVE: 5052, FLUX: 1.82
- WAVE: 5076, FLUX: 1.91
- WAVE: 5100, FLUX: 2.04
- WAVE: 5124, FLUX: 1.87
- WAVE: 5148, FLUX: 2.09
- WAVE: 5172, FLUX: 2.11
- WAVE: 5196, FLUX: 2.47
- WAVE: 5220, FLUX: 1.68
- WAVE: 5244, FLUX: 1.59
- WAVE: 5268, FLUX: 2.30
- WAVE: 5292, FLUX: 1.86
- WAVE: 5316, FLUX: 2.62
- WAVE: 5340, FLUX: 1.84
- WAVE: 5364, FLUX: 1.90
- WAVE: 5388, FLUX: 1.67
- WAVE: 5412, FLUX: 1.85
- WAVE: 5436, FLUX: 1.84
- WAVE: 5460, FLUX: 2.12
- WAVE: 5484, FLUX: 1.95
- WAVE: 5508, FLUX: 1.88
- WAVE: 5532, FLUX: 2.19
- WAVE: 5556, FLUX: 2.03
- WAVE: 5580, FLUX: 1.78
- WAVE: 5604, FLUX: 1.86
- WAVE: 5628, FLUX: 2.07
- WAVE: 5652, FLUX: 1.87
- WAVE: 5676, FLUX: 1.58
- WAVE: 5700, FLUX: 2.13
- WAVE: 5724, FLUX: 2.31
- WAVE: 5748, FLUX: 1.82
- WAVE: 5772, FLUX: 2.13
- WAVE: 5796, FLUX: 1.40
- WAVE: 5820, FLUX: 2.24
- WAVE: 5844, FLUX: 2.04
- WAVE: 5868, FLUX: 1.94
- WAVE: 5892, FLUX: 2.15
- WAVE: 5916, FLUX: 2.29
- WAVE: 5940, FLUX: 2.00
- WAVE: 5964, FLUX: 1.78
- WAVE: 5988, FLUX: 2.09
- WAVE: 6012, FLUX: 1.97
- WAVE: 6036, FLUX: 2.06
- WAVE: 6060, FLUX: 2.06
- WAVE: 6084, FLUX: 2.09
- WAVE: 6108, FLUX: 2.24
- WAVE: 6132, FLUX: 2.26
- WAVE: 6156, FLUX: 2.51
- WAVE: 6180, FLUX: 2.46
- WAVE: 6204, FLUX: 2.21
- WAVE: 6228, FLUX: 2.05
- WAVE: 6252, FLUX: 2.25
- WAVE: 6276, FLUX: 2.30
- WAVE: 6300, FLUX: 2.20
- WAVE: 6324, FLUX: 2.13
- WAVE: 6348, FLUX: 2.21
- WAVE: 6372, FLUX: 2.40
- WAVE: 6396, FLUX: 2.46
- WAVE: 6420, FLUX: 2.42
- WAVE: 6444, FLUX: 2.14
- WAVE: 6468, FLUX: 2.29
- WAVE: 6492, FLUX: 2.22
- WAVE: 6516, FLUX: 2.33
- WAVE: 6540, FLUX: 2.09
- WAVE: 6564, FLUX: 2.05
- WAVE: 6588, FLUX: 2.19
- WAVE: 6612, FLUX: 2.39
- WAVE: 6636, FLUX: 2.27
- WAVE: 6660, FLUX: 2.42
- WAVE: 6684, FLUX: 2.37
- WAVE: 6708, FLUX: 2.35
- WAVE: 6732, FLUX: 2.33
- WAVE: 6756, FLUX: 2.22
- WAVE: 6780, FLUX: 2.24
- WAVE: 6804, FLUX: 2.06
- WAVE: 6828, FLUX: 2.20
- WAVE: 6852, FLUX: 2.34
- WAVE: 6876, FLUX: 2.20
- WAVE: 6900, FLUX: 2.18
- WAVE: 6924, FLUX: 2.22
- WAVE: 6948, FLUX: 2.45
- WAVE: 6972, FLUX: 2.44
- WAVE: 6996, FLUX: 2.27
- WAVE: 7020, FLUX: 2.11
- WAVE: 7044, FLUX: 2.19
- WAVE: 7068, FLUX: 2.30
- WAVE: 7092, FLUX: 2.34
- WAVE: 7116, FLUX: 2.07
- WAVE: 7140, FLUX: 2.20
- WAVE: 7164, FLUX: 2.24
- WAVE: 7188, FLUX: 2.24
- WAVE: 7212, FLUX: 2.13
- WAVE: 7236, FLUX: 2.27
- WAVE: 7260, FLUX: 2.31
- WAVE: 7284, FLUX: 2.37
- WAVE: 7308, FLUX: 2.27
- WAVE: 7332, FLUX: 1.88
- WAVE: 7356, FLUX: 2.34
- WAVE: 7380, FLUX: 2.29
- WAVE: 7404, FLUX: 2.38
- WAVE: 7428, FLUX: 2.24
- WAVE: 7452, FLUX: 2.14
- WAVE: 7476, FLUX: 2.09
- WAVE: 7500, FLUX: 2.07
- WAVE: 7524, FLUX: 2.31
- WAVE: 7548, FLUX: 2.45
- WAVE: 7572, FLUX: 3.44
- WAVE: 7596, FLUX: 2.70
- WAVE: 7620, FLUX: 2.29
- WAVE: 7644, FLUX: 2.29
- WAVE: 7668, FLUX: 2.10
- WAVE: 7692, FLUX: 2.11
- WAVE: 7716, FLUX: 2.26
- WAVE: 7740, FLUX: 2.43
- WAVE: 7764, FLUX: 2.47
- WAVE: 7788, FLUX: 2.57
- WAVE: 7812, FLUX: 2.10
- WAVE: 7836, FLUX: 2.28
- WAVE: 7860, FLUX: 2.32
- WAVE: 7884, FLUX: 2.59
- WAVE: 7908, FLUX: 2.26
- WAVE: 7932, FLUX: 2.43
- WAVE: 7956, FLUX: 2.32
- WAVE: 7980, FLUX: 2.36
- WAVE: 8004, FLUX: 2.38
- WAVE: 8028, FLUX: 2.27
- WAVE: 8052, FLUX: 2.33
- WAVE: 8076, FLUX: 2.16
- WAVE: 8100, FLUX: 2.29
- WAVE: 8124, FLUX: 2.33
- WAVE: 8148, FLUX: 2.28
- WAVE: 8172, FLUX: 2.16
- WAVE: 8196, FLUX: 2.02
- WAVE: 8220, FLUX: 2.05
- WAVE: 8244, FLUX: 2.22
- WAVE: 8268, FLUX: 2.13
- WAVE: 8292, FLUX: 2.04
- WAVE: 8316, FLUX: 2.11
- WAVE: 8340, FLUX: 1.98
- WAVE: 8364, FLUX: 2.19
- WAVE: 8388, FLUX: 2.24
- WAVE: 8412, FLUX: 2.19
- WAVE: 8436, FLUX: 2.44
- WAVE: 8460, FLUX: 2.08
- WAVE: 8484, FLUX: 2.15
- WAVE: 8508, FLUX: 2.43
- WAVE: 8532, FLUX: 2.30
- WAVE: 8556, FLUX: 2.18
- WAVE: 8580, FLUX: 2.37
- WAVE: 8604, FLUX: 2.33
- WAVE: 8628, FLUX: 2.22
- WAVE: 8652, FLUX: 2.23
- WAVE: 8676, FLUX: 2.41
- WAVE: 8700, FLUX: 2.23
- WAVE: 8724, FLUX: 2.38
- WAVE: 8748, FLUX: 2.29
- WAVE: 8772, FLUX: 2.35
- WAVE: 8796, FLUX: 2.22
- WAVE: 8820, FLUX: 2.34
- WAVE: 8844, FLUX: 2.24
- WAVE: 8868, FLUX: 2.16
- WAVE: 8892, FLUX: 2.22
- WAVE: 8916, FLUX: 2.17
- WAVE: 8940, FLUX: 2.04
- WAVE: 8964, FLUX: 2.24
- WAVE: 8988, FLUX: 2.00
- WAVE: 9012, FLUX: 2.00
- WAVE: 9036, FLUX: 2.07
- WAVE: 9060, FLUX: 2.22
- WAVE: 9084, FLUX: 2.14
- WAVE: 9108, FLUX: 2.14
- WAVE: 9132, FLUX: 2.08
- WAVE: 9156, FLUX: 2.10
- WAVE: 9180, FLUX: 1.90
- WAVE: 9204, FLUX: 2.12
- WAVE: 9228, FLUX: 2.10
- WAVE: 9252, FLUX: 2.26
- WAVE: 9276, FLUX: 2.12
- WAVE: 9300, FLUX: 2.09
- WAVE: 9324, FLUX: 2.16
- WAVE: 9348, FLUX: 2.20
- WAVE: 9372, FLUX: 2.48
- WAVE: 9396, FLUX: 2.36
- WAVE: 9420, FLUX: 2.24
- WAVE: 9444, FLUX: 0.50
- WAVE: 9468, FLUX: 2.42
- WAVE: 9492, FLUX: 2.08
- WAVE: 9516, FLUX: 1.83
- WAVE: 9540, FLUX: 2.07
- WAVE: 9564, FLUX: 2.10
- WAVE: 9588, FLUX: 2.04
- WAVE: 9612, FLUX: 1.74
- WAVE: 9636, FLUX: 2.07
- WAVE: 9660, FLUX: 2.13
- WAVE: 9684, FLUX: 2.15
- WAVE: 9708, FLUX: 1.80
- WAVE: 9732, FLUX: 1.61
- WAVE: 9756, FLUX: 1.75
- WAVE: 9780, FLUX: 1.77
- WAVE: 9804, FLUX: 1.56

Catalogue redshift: 0.15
